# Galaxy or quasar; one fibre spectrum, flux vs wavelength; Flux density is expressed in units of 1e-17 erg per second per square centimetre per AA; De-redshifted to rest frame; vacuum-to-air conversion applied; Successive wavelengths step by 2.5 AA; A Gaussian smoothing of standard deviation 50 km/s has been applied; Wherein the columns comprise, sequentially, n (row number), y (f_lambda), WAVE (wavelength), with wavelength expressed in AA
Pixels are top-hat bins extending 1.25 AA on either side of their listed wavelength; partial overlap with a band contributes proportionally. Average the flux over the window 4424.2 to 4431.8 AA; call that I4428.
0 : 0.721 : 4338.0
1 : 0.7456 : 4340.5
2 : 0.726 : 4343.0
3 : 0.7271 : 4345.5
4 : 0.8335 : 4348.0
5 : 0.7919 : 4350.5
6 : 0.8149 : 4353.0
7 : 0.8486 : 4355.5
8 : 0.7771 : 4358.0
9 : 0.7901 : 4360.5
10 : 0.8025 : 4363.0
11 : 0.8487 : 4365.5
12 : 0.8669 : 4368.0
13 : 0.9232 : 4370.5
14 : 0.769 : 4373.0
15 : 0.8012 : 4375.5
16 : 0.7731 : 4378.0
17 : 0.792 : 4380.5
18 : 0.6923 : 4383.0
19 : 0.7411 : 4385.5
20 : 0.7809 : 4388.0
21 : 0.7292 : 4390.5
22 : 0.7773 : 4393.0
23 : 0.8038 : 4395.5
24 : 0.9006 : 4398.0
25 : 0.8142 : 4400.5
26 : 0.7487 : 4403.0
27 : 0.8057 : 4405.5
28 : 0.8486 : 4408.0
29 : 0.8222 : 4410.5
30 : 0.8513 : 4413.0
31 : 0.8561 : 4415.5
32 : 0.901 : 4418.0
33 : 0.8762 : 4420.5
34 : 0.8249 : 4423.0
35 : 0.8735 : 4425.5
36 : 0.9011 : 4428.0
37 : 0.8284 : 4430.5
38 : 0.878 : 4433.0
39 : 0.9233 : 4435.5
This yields 0.867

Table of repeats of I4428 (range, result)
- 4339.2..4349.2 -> 0.757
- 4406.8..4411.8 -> 0.835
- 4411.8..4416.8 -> 0.854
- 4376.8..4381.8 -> 0.782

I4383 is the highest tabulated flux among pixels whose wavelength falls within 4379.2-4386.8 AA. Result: 0.792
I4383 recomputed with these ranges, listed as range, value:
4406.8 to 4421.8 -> 0.901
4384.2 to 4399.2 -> 0.9006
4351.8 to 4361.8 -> 0.8486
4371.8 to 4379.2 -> 0.8012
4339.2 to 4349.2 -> 0.8335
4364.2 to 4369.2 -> 0.8669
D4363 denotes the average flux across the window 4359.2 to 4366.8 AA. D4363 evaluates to 0.814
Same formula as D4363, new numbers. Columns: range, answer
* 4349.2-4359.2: 0.808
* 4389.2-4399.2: 0.802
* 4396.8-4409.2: 0.823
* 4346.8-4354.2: 0.813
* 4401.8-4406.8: 0.778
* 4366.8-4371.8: 0.894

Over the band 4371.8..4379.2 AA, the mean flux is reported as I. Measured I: 0.781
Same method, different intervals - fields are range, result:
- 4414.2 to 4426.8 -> 0.866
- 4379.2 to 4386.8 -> 0.742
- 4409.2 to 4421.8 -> 0.861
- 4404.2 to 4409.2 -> 0.826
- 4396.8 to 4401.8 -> 0.856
